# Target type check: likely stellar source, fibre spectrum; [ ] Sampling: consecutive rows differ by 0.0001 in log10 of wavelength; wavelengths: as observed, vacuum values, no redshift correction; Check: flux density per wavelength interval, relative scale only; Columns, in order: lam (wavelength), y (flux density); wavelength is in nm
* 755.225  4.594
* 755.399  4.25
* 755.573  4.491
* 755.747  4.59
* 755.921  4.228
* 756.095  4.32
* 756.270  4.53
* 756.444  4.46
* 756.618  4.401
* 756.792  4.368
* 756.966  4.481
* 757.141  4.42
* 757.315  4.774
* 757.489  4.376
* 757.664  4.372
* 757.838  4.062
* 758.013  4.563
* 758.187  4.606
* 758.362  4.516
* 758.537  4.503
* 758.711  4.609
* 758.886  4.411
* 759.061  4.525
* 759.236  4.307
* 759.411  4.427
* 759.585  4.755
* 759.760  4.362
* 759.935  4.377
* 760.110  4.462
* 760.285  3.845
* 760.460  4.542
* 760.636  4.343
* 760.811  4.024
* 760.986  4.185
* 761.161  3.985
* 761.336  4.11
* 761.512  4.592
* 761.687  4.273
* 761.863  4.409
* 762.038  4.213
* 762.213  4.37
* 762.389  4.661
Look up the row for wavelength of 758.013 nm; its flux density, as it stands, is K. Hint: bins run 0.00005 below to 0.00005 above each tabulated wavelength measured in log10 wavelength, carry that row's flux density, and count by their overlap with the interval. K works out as 4.563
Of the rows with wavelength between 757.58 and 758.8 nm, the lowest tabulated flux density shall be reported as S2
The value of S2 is 4.062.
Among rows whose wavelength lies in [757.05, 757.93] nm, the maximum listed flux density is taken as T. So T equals 4.774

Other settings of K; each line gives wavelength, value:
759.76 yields 4.362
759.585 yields 4.755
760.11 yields 4.462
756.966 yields 4.481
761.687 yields 4.273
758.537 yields 4.503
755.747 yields 4.59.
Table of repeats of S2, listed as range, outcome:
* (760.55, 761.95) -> 3.985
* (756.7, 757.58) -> 4.368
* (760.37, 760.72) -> 4.343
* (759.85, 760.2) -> 4.377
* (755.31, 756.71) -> 4.228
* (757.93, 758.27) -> 4.563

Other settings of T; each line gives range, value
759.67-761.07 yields 4.542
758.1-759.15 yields 4.609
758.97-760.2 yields 4.755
